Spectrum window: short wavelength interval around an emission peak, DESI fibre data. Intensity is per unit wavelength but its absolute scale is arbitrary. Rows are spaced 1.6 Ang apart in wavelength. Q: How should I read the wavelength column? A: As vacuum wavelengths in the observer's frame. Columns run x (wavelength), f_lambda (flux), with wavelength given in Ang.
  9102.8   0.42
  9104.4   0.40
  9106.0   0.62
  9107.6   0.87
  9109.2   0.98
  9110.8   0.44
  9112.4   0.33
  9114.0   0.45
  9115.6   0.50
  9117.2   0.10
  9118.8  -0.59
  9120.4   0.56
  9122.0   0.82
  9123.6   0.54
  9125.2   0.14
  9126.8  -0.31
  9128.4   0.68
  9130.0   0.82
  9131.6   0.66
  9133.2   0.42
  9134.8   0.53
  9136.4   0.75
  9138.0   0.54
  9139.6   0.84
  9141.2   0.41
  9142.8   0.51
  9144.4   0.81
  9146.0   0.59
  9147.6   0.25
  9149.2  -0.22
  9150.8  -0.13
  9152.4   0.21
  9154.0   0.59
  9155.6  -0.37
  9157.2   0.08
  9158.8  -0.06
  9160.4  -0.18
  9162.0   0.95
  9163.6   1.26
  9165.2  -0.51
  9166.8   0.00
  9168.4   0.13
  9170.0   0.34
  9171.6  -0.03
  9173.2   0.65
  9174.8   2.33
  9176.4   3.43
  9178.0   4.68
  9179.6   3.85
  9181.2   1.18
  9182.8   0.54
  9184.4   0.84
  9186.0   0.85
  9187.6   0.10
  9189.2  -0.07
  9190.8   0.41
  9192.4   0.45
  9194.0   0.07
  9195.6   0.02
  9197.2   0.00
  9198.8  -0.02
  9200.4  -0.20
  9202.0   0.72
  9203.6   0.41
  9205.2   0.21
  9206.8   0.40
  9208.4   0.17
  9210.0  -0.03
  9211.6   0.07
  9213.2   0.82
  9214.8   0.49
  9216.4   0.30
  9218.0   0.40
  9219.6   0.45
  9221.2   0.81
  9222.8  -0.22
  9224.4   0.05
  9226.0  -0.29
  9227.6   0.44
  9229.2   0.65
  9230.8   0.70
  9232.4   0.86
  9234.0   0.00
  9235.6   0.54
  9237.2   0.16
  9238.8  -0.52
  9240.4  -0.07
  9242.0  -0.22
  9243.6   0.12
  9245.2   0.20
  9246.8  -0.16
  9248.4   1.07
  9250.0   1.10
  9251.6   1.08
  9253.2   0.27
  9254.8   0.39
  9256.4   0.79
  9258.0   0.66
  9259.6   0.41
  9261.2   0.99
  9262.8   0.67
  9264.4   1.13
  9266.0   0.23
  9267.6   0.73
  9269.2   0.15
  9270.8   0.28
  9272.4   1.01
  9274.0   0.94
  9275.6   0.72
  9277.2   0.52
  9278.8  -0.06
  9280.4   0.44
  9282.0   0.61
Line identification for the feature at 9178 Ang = [O III] 5007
